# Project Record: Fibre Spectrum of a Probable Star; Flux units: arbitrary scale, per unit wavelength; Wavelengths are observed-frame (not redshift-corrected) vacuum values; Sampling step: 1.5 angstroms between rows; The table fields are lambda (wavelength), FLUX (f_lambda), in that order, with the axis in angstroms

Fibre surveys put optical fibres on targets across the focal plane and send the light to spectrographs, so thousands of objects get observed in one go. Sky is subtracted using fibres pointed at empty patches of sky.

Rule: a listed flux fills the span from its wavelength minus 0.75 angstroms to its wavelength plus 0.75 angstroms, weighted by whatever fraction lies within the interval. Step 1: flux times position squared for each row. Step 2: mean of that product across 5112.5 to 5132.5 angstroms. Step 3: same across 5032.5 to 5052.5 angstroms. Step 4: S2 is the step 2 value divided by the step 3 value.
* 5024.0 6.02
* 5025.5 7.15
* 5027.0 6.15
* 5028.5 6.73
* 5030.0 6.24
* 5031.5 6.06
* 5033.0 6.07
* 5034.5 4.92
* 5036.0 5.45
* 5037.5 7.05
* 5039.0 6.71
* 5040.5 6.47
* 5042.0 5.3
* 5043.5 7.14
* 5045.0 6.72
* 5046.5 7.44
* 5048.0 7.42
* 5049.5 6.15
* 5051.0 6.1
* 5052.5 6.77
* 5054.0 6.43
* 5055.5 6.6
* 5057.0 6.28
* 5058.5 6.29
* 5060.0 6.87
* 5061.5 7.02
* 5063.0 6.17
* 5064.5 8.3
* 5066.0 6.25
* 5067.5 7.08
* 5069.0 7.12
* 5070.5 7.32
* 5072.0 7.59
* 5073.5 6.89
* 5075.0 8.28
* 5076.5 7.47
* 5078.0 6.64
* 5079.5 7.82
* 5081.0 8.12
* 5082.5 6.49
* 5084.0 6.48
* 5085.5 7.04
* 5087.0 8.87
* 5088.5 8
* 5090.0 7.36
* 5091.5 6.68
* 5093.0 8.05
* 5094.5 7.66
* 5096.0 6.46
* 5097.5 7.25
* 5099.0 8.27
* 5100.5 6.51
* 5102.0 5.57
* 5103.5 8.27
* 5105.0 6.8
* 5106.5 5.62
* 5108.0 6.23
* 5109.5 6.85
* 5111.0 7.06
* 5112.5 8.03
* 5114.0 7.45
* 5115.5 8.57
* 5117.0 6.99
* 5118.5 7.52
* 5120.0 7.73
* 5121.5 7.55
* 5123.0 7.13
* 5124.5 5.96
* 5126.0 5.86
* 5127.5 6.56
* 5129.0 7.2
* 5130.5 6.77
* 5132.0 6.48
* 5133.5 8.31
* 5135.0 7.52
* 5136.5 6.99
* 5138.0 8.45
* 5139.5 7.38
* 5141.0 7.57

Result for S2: 1.15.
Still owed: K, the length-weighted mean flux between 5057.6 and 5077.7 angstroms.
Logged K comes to 7.11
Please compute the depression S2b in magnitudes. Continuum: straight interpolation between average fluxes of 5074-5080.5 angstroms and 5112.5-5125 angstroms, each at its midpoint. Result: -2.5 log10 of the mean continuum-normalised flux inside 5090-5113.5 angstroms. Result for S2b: 0.07 mag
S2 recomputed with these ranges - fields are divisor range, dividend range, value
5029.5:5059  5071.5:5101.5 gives 1.18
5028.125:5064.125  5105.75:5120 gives 1.14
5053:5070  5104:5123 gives 1.09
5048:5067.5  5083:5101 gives 1.13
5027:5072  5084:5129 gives 1.11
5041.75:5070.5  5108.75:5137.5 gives 1.09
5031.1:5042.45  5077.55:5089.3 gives 1.26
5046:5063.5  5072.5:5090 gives 1.14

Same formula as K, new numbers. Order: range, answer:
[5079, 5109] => 7.17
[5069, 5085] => 7.3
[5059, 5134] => 7.16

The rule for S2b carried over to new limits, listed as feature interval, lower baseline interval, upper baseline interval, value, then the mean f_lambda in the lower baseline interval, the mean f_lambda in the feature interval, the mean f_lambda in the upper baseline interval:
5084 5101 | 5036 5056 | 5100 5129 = -0.09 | 6.59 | 7.44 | 6.97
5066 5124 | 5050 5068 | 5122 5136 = -0.08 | 6.67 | 7.27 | 6.88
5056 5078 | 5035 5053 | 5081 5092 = -0.01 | 6.53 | 7.05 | 7.35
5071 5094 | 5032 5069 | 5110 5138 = -0.09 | 6.55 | 7.45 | 7.23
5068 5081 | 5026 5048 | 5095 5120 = -0.10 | 6.36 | 7.43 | 7.12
